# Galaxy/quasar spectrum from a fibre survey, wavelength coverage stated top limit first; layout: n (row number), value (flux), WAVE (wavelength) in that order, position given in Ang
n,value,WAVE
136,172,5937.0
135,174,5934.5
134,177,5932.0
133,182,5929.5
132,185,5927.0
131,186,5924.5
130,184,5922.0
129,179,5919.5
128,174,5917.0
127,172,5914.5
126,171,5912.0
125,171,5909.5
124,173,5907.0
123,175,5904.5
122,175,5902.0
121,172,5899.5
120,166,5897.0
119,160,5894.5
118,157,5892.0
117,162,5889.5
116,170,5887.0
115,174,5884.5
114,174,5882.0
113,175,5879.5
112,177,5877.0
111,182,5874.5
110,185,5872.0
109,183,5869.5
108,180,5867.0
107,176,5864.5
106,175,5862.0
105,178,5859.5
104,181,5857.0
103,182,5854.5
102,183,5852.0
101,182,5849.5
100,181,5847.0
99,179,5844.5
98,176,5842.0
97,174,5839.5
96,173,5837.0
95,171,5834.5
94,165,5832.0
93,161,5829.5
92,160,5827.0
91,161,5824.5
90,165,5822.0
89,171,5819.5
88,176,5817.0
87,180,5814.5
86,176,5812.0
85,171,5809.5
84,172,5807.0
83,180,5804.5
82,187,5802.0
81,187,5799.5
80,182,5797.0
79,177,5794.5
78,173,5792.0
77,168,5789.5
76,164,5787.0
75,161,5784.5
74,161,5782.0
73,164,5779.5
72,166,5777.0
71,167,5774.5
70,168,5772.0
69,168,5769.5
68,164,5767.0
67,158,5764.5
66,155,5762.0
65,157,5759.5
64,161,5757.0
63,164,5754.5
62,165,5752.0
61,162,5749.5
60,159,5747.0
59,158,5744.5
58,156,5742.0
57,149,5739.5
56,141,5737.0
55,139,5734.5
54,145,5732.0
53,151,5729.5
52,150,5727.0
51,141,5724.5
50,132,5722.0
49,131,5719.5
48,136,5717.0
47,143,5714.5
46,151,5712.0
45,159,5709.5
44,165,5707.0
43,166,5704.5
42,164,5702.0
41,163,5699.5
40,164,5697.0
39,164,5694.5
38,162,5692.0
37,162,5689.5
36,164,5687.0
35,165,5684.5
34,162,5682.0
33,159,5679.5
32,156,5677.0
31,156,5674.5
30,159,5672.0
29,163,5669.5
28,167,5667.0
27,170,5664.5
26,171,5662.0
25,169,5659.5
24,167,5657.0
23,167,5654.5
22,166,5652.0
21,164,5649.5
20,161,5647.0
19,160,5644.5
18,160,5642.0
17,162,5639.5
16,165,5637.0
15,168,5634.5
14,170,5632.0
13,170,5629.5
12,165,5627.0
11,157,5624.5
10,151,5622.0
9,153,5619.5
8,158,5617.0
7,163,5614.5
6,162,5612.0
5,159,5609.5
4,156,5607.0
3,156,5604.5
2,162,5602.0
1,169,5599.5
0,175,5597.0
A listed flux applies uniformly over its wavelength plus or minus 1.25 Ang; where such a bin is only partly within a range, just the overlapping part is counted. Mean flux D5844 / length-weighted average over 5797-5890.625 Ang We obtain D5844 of 175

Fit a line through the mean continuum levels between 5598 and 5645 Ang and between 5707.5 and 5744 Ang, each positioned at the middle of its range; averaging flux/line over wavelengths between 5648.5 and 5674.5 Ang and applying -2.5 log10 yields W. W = -0.07 mag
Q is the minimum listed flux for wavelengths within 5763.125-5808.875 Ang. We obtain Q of 158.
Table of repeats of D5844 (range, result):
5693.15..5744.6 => 151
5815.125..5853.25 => 172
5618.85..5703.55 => 163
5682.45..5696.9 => 163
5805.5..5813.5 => 173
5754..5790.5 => 163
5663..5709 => 163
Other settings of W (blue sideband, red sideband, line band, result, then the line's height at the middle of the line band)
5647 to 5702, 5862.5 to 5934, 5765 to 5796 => 0.015 mag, 169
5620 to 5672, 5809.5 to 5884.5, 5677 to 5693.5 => 0.030 mag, 166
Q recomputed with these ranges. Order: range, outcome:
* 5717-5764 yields 131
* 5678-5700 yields 159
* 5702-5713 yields 151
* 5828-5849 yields 161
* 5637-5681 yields 156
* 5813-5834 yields 160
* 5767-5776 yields 164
